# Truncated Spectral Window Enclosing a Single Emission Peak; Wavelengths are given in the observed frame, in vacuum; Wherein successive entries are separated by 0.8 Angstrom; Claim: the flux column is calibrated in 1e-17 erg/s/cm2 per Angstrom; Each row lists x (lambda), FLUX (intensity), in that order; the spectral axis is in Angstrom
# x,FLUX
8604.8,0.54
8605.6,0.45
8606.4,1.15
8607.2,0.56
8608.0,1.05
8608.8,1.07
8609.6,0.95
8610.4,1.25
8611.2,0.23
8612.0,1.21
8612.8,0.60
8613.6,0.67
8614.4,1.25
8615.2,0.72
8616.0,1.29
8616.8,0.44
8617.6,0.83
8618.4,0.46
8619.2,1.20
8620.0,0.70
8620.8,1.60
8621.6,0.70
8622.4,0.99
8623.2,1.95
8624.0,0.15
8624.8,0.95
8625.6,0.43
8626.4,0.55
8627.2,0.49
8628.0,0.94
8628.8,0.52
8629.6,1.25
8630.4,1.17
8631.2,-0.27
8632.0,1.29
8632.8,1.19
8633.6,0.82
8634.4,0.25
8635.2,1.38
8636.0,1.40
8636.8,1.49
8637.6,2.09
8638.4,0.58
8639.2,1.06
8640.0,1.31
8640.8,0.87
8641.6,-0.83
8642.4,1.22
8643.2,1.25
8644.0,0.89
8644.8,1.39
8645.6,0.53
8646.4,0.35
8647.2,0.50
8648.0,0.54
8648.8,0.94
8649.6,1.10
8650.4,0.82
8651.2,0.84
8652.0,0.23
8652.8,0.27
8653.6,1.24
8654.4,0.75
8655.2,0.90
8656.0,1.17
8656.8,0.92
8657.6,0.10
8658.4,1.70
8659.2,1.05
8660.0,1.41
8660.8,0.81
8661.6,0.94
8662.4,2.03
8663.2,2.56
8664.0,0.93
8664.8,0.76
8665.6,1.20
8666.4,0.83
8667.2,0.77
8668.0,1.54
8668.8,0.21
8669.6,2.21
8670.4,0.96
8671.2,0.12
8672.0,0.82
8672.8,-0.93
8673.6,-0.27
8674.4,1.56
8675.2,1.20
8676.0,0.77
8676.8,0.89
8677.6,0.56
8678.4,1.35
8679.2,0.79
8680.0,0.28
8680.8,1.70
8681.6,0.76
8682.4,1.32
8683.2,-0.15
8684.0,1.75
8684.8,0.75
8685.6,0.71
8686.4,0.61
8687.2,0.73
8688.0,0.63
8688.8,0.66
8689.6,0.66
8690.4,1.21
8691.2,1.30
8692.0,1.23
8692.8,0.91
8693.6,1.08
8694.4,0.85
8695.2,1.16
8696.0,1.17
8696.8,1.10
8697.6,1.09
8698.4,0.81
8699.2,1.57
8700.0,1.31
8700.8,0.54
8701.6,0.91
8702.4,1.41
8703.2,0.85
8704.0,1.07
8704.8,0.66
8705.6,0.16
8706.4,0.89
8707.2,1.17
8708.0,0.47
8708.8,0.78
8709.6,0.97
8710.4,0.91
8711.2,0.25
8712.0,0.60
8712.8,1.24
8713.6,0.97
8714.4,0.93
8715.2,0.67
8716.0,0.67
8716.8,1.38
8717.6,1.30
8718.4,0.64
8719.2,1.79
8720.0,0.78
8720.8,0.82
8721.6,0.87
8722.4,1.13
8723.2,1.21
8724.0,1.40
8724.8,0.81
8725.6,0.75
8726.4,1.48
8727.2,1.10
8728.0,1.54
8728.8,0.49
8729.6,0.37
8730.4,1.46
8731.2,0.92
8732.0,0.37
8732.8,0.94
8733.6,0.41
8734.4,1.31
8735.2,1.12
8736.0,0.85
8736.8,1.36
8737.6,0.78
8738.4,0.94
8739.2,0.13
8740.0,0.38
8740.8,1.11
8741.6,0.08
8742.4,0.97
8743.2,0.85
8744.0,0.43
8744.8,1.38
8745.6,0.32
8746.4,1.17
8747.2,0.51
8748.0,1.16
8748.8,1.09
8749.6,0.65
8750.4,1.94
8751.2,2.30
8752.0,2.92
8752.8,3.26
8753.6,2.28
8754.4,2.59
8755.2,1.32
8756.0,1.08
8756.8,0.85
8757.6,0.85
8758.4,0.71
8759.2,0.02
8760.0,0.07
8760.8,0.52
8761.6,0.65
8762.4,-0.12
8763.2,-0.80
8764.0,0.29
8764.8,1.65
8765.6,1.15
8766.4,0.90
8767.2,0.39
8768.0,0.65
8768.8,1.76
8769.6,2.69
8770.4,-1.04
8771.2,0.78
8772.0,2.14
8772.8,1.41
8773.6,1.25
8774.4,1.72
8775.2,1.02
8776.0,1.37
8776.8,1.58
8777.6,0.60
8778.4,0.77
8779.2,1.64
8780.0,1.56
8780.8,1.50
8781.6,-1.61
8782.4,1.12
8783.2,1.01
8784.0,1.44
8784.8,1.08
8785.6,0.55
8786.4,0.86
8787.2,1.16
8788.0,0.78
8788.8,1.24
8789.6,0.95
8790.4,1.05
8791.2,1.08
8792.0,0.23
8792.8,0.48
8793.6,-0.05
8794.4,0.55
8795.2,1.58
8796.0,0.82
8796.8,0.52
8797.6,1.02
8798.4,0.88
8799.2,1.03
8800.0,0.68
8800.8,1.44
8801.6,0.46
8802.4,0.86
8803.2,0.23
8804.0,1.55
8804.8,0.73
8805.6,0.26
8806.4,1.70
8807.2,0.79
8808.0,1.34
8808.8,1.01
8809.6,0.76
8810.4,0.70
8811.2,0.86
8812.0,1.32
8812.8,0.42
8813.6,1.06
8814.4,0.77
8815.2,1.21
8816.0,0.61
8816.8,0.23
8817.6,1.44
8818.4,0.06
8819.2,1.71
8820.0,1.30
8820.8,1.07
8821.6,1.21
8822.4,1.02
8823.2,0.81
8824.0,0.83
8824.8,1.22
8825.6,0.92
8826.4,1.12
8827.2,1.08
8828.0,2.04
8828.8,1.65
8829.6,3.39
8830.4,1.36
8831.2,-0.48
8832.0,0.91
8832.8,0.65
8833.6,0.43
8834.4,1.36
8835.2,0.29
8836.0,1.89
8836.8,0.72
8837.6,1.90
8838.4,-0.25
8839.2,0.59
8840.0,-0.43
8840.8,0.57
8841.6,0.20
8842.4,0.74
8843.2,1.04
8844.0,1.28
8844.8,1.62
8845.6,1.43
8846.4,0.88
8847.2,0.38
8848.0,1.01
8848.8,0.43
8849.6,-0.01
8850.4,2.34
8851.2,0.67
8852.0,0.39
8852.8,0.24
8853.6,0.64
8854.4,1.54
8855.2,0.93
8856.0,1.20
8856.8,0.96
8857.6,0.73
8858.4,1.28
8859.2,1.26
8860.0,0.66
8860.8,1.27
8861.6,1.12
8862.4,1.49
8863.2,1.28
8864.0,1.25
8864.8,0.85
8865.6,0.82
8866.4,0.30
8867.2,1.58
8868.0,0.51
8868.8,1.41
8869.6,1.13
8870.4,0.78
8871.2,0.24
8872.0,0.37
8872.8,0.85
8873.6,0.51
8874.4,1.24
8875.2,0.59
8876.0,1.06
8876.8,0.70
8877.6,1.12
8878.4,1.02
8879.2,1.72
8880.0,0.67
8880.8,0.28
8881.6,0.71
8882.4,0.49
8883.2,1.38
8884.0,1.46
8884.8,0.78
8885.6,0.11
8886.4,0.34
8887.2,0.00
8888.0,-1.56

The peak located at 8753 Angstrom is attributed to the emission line [S II]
